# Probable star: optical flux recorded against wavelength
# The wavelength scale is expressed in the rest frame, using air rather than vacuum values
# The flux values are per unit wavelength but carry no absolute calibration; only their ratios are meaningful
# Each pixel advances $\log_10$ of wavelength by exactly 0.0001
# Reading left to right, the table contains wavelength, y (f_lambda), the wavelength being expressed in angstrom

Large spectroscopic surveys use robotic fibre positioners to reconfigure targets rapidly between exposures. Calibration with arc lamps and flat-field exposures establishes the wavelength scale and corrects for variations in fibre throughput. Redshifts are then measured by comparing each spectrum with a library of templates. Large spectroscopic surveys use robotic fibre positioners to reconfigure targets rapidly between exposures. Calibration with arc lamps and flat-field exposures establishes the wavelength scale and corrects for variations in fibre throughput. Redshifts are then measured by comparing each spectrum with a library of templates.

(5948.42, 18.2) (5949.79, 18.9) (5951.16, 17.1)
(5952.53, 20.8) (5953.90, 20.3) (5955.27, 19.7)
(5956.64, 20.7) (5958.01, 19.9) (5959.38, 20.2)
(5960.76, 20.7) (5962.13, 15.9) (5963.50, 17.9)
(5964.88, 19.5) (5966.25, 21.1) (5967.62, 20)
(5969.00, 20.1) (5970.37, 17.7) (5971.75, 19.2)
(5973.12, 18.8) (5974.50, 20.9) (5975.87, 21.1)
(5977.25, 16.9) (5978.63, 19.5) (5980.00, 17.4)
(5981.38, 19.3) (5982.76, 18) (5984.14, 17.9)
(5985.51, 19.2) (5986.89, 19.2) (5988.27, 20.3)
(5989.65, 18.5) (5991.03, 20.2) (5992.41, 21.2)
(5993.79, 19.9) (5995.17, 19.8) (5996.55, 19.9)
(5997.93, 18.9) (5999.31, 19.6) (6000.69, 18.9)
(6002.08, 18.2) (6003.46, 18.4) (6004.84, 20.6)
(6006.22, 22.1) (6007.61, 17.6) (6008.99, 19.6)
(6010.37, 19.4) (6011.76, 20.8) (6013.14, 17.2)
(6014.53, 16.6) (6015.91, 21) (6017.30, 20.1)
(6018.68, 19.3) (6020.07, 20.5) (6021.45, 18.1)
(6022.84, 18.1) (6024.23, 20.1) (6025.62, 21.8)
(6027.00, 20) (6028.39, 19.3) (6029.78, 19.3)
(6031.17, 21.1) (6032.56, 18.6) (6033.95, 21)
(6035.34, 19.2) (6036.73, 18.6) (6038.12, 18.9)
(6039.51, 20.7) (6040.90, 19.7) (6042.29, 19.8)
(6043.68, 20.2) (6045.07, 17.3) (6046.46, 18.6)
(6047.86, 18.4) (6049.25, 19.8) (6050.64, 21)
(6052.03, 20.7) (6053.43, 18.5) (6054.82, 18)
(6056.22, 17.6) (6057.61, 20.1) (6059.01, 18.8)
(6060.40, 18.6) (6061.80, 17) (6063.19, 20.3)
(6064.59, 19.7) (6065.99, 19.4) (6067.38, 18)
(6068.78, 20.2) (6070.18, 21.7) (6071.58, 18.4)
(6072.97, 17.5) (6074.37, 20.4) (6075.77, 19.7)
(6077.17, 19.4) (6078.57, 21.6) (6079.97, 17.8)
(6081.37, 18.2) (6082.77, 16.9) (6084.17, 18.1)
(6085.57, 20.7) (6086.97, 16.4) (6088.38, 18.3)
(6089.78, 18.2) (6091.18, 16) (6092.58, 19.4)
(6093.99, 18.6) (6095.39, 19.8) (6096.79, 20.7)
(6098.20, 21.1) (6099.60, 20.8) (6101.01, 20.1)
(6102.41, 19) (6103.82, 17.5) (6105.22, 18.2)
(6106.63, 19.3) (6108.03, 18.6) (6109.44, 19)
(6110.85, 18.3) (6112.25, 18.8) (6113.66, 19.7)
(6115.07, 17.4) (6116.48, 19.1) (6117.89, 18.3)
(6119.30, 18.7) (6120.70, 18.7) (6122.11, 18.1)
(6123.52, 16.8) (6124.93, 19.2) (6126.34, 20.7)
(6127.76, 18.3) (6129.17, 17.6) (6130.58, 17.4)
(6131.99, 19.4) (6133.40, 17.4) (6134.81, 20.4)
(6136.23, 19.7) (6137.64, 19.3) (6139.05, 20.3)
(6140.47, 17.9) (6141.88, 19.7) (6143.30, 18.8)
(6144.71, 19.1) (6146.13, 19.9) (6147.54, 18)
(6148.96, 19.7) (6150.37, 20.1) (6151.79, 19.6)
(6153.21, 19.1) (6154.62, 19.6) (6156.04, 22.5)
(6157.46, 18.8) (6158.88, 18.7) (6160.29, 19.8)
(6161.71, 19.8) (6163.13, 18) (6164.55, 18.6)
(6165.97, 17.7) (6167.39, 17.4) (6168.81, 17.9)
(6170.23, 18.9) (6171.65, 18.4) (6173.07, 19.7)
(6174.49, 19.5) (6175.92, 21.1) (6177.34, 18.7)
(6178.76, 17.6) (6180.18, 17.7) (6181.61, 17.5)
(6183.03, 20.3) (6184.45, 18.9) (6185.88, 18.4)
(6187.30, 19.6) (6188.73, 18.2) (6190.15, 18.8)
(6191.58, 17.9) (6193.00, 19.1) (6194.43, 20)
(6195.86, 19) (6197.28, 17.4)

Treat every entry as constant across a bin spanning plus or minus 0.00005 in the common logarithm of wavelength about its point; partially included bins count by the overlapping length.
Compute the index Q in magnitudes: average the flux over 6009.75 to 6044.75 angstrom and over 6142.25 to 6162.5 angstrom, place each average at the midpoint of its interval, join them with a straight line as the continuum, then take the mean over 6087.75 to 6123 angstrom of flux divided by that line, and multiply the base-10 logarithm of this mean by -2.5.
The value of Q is 0.04 mag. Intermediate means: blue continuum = 19.6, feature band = 18.9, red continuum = 19.5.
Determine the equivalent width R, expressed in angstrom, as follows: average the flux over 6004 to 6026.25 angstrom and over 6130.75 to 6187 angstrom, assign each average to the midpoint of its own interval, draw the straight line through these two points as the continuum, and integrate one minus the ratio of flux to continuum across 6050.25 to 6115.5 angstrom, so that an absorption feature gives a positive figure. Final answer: 1.04 angstrom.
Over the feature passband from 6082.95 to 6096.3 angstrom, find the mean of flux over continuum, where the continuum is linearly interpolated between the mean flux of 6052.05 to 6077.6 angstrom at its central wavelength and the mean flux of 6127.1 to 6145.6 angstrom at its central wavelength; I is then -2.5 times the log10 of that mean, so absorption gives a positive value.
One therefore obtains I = 0.04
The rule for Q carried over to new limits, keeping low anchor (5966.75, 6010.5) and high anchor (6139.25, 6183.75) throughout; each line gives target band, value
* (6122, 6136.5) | 0.03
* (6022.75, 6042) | -0.03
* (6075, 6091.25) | 0.04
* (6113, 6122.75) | 0.03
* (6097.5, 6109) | -0.01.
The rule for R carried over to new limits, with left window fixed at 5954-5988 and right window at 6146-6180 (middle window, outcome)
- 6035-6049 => 0.02 angstrom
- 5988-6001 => -0.34 angstrom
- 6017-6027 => -0.27 angstrom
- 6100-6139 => 0.78 angstrom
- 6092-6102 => -0.47 angstrom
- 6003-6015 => 0.00 angstrom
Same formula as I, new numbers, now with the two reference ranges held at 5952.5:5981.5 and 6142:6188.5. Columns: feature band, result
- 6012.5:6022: 0.02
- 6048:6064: 0.01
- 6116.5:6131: 0.04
